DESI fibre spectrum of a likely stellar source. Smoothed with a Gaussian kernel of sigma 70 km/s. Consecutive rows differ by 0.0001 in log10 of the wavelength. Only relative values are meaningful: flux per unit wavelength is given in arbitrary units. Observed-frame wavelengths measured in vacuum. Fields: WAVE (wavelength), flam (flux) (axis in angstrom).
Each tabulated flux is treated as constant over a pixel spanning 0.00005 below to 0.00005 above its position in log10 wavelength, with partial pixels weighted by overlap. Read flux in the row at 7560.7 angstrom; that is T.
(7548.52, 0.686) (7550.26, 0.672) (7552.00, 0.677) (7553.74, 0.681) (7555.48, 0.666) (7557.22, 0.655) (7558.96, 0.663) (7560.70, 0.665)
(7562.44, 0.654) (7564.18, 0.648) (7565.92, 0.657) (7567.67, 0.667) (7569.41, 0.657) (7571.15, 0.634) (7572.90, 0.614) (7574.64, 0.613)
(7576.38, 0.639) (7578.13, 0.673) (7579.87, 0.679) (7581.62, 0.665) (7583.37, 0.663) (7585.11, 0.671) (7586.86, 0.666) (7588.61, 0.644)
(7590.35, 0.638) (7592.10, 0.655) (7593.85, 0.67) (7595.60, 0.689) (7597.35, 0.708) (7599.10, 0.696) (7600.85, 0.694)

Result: 0.665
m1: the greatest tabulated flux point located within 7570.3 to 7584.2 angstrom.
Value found 0.679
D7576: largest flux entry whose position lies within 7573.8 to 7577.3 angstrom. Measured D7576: 0.639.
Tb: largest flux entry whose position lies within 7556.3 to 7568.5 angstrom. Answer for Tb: 0.667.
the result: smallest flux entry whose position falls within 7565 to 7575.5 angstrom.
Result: 0.613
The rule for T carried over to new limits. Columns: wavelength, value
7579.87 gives 0.679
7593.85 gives 0.67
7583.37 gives 0.663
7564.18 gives 0.648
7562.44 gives 0.654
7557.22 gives 0.655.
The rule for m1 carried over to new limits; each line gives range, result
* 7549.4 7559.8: 0.681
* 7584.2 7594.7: 0.671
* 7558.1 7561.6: 0.665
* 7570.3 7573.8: 0.634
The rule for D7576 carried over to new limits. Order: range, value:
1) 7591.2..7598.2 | 0.708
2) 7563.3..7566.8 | 0.657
